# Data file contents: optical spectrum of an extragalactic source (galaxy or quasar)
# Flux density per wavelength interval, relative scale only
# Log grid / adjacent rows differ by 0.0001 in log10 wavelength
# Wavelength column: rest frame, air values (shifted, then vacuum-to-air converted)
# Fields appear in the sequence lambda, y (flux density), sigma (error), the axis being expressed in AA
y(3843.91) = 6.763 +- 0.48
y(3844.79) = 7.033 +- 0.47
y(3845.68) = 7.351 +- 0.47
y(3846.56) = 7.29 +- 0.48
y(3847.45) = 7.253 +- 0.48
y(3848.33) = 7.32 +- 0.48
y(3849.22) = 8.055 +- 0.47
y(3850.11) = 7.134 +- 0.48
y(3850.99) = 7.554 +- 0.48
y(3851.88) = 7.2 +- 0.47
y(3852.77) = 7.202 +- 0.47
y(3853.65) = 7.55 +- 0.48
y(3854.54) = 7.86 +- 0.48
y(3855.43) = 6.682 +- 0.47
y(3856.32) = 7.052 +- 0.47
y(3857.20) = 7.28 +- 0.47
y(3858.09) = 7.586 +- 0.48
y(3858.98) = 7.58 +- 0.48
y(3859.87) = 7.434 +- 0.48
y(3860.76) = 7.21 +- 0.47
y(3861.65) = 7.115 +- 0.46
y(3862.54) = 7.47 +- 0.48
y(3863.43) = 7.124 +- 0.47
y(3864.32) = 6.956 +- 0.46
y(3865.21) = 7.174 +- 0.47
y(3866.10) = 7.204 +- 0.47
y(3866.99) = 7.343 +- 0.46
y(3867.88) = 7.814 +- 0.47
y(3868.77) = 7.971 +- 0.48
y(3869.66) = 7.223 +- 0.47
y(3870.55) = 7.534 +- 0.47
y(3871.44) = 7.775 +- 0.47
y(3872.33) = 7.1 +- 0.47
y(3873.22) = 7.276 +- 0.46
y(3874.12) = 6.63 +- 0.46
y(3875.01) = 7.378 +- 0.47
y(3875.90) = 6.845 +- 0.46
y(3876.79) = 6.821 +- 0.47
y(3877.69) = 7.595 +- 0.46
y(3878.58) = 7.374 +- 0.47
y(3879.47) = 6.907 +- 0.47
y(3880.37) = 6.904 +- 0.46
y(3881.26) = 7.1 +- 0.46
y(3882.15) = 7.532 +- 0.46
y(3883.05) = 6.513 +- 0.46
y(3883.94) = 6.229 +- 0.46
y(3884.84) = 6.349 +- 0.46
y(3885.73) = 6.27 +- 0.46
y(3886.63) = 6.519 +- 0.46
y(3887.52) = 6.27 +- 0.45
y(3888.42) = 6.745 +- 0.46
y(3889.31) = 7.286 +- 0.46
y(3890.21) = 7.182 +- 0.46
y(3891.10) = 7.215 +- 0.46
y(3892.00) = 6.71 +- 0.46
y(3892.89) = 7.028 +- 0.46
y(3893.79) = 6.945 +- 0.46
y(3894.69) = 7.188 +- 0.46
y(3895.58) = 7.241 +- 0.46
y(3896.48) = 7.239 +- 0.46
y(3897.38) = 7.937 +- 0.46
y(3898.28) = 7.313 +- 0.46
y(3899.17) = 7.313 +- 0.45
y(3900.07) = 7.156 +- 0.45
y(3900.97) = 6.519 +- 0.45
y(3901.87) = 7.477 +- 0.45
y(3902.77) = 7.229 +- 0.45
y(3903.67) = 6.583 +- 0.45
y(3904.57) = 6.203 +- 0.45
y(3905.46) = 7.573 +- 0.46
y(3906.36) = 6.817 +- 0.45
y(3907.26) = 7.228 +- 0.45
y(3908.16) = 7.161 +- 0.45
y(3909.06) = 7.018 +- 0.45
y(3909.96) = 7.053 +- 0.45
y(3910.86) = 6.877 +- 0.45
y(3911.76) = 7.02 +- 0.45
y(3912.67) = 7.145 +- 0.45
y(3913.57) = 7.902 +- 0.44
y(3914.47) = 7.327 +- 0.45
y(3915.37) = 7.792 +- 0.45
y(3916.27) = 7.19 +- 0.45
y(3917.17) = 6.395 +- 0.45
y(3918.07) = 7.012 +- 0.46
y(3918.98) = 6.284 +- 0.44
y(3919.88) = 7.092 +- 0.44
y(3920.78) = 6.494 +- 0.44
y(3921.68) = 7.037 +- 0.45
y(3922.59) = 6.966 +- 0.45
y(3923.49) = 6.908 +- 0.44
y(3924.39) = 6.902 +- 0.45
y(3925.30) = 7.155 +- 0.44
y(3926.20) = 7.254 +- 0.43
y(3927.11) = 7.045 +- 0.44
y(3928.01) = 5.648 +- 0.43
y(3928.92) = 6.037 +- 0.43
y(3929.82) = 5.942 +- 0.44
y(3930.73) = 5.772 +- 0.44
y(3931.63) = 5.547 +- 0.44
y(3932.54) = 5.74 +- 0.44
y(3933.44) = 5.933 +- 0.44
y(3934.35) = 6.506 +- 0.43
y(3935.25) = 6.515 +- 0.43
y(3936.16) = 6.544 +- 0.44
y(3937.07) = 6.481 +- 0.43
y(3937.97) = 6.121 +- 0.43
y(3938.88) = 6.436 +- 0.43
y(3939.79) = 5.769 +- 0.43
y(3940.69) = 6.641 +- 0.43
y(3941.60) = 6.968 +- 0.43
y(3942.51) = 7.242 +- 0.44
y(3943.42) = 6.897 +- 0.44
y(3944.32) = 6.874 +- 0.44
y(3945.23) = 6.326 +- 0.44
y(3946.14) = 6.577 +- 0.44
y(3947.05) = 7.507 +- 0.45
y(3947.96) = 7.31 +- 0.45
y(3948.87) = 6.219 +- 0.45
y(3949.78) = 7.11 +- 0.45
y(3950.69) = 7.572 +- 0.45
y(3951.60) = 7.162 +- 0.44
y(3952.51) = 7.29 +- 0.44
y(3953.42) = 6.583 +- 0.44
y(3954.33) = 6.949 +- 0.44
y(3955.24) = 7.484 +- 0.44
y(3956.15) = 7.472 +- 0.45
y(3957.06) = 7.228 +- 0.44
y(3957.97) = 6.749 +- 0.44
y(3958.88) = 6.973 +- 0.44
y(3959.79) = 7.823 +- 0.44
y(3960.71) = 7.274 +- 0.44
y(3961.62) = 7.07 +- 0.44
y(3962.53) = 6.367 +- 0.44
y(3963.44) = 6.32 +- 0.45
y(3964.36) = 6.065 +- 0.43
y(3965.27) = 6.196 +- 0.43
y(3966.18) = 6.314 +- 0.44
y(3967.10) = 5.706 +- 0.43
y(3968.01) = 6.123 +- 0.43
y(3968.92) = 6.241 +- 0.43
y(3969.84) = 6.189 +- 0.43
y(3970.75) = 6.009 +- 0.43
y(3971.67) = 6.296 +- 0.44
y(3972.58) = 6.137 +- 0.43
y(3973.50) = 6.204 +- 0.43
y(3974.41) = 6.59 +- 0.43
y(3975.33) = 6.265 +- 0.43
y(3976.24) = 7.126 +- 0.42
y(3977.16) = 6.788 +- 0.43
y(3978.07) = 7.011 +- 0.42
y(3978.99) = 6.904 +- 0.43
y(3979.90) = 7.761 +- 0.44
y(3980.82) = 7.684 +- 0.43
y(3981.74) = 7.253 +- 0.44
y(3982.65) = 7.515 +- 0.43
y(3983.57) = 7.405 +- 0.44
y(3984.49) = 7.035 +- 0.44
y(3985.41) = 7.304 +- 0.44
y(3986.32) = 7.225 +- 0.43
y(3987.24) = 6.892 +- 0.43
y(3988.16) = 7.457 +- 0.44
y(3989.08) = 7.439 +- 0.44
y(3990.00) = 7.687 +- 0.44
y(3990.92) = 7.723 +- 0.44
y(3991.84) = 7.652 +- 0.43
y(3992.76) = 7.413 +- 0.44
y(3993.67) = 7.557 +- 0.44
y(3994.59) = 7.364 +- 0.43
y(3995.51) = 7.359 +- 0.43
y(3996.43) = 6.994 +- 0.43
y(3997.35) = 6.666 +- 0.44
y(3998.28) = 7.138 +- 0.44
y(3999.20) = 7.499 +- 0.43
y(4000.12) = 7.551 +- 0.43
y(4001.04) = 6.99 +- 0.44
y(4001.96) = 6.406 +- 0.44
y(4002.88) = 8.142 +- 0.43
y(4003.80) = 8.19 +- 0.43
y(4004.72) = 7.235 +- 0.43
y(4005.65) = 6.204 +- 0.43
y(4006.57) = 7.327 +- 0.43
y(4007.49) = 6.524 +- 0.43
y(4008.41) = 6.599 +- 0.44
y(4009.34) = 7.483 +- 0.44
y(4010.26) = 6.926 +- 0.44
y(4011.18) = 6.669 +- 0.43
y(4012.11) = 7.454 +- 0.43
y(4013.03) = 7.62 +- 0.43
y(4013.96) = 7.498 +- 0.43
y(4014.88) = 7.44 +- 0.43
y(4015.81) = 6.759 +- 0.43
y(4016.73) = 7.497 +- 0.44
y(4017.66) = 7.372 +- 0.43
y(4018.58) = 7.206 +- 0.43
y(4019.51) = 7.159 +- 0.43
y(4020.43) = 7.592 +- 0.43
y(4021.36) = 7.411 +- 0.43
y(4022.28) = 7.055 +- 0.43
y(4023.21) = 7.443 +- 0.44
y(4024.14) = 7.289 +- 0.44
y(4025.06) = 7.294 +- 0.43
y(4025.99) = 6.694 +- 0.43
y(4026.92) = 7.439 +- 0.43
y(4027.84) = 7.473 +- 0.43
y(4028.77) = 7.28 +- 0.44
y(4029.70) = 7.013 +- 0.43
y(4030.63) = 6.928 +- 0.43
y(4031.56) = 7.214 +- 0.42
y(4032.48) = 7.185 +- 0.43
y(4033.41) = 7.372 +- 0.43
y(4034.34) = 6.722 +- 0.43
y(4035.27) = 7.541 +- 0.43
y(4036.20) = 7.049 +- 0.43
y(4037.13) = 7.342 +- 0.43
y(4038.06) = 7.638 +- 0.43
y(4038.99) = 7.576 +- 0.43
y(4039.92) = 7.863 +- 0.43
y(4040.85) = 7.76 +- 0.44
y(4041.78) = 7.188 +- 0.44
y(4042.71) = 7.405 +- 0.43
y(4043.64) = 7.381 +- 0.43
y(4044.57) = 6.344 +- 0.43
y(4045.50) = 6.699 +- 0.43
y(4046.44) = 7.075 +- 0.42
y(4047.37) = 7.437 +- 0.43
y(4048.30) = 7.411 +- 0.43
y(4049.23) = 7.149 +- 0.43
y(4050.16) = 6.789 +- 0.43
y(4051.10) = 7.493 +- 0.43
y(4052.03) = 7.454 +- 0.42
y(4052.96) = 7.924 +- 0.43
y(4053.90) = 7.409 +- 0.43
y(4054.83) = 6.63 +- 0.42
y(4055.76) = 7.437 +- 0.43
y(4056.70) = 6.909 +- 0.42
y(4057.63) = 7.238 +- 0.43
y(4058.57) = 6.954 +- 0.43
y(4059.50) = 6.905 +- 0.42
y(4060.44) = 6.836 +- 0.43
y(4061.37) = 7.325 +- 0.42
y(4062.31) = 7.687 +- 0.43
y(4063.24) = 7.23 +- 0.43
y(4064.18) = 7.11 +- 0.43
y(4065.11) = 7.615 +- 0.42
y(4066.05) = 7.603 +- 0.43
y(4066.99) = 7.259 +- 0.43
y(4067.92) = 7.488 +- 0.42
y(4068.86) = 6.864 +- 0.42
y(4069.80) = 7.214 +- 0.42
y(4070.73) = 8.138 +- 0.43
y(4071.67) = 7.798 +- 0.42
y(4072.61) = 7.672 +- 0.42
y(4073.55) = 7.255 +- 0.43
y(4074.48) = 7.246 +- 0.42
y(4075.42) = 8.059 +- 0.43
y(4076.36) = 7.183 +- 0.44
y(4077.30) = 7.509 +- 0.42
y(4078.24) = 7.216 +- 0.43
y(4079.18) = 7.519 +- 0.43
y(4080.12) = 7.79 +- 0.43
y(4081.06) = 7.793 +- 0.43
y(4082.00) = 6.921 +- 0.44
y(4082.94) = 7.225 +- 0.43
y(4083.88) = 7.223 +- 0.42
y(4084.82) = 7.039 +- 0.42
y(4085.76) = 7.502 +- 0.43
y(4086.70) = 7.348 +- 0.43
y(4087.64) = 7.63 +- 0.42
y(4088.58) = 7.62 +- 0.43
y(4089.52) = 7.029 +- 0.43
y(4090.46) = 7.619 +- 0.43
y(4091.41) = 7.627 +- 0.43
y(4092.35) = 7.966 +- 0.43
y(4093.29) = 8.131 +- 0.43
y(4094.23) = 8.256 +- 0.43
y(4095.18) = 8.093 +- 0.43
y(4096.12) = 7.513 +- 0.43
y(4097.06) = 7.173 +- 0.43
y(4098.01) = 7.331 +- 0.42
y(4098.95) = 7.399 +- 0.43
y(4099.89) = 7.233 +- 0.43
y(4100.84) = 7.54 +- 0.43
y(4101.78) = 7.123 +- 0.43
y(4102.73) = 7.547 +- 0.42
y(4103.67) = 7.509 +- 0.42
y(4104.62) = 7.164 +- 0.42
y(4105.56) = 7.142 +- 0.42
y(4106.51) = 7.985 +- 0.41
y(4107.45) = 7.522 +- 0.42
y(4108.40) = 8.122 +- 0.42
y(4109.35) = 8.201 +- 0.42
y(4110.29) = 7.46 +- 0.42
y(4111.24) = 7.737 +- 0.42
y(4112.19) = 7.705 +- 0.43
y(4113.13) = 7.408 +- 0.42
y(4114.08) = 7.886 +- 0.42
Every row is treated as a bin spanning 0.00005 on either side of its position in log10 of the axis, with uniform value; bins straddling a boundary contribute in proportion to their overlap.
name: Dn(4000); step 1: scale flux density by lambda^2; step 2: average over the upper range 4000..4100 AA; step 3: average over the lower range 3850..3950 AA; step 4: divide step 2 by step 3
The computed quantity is 1.14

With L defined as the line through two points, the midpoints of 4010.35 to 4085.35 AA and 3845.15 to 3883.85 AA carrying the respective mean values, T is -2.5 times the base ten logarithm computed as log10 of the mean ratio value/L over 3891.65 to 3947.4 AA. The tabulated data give 0.07 mag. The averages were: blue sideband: 7.28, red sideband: 7.3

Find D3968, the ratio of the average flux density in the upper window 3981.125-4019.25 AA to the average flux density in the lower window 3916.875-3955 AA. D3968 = 1.09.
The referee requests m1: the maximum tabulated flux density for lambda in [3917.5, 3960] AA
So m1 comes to 7.823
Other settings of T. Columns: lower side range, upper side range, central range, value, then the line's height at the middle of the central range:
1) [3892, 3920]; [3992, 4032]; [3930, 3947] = 0.12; 7.14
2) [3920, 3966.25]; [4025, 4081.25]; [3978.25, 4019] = -0.04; 7.01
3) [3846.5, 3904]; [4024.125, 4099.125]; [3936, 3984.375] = 0.07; 7.25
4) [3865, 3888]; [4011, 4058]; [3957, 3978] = 0.10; 7.18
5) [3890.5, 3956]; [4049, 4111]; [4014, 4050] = 0.00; 7.26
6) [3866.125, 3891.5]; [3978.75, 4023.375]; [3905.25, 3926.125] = 0.01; 7.13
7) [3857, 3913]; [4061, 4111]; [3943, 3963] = 0.03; 7.24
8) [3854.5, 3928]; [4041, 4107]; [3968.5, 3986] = 0.06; 7.23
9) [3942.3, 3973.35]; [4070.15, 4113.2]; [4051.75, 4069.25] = 0.02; 7.36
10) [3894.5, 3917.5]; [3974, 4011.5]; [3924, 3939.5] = 0.14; 7.17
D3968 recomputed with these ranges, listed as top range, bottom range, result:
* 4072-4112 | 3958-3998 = 1.09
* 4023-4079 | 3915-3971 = 1.09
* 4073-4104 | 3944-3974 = 1.12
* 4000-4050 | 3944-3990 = 1.05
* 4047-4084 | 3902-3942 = 1.09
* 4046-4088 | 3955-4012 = 1.05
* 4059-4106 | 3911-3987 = 1.10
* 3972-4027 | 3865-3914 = 1.01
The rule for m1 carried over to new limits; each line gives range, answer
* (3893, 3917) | 7.937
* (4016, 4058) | 7.924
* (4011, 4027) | 7.62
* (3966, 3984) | 7.761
